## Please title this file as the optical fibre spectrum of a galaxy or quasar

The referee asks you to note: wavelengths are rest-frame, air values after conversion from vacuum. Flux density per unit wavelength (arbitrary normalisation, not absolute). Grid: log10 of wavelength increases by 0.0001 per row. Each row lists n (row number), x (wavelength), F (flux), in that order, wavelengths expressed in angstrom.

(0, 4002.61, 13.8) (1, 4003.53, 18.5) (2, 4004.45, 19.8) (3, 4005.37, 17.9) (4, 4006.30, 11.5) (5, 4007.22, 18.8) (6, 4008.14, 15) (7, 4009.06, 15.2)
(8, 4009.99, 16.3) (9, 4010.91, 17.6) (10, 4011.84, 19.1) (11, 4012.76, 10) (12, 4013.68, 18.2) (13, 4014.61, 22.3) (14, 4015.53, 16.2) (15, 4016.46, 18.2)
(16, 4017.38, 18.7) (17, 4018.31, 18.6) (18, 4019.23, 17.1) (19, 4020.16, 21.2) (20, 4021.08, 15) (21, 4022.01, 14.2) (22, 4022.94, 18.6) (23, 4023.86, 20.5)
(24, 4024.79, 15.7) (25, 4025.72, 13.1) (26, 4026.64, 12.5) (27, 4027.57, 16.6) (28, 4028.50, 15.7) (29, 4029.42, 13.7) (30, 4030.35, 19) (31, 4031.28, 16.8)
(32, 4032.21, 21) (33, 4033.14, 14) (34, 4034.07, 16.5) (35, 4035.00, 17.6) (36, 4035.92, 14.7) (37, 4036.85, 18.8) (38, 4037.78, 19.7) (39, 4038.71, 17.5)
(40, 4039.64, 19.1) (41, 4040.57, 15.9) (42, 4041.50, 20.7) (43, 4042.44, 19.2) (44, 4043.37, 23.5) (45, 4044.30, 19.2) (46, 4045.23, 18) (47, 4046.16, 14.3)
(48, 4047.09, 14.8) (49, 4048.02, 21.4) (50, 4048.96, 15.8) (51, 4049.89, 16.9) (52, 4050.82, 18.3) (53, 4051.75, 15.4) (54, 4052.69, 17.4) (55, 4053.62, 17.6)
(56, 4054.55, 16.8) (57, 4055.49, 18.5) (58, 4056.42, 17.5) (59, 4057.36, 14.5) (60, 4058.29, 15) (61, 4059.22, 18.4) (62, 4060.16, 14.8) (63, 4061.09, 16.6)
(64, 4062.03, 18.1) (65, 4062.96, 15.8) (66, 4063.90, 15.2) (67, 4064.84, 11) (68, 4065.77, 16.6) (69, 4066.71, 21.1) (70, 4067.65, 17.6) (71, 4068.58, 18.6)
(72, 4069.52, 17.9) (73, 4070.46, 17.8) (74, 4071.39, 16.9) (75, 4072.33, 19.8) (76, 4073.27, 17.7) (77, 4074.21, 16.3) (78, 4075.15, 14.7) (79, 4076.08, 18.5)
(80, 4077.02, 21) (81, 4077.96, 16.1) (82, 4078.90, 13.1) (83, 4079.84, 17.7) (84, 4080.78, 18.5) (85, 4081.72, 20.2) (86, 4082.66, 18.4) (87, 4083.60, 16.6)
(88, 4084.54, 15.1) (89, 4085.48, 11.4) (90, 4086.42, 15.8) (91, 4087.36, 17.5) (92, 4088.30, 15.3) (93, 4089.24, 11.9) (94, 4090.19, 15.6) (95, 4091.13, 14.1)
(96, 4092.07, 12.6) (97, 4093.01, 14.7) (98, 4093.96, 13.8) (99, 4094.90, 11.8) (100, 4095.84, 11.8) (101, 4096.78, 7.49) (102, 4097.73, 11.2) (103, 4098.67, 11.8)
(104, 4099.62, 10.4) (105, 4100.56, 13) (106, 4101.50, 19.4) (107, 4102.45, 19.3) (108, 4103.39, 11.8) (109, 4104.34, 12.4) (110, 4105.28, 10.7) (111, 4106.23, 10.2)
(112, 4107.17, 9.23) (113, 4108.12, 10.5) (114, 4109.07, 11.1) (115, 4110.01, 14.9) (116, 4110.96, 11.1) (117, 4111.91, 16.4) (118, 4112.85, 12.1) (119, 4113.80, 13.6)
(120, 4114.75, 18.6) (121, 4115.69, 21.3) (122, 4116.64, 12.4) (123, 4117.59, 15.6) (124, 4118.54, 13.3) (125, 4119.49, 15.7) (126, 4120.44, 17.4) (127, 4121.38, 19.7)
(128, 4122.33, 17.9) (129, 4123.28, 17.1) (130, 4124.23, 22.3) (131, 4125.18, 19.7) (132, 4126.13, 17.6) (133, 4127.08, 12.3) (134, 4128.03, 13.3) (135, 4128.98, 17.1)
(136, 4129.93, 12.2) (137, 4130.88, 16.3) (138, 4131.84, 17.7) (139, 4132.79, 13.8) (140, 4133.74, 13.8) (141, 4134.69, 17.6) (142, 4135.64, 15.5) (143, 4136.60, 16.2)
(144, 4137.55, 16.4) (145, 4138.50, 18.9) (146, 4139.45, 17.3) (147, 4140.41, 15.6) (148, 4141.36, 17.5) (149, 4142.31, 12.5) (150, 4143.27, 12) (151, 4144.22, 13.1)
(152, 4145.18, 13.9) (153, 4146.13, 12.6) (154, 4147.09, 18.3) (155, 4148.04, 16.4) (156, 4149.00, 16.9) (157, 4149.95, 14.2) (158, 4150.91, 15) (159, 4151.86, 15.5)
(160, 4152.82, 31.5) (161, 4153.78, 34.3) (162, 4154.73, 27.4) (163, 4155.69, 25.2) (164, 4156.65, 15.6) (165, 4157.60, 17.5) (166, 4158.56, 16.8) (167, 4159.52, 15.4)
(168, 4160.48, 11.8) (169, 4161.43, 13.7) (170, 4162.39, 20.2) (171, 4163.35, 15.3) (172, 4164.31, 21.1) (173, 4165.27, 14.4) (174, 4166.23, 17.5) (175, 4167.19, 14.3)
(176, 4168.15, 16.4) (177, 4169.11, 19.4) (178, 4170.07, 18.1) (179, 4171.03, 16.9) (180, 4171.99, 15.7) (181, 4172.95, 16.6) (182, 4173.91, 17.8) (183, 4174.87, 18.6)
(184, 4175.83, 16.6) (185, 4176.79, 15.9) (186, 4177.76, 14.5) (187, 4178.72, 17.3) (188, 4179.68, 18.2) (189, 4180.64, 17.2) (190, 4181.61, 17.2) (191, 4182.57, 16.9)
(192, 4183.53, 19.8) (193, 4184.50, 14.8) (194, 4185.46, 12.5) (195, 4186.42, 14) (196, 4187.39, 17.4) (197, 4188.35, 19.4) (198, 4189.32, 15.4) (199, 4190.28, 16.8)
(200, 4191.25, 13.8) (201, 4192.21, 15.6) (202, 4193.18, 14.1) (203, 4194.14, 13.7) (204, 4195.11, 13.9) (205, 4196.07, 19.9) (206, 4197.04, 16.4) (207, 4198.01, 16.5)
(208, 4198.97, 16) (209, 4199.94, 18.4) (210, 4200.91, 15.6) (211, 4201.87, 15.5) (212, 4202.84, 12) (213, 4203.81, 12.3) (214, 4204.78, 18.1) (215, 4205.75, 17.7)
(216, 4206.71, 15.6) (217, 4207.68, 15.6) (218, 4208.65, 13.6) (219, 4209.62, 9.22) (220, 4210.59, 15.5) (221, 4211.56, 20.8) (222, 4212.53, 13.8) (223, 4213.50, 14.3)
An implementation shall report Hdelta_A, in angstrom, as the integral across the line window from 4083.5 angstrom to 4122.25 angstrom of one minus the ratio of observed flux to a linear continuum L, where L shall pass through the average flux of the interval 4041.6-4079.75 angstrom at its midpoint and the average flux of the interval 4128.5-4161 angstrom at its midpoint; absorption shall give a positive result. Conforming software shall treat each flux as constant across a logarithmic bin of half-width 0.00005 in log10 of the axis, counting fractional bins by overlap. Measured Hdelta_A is 7.4 angstrom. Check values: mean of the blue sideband 17.2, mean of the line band 13.9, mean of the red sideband 17.1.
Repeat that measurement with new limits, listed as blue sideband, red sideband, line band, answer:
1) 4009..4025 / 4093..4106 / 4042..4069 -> -3.4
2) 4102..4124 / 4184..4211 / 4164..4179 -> -1.8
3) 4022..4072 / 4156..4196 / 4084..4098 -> 2.9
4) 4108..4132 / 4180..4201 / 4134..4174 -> -3.5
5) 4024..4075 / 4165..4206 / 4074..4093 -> 1.0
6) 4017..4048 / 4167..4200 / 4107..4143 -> 2.6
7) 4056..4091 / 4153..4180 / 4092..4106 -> 3.5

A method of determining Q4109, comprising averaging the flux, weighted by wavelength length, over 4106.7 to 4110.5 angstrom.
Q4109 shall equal 11.4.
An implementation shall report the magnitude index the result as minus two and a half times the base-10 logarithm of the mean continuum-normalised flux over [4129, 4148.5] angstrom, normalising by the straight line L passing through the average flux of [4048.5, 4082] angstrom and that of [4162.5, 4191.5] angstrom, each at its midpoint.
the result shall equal 0.10 mag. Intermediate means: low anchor 17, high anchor 16.7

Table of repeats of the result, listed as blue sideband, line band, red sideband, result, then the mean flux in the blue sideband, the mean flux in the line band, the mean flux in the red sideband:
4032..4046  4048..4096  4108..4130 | 0.055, 18.2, 16.4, 15.7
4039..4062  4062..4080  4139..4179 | 0.026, 17.5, 17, 17.3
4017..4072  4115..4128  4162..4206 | -0.016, 17.2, 17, 16.4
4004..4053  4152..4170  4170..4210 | -0.185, 17.2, 19.2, 16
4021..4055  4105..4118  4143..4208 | 0.256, 17.2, 13.4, 16.8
